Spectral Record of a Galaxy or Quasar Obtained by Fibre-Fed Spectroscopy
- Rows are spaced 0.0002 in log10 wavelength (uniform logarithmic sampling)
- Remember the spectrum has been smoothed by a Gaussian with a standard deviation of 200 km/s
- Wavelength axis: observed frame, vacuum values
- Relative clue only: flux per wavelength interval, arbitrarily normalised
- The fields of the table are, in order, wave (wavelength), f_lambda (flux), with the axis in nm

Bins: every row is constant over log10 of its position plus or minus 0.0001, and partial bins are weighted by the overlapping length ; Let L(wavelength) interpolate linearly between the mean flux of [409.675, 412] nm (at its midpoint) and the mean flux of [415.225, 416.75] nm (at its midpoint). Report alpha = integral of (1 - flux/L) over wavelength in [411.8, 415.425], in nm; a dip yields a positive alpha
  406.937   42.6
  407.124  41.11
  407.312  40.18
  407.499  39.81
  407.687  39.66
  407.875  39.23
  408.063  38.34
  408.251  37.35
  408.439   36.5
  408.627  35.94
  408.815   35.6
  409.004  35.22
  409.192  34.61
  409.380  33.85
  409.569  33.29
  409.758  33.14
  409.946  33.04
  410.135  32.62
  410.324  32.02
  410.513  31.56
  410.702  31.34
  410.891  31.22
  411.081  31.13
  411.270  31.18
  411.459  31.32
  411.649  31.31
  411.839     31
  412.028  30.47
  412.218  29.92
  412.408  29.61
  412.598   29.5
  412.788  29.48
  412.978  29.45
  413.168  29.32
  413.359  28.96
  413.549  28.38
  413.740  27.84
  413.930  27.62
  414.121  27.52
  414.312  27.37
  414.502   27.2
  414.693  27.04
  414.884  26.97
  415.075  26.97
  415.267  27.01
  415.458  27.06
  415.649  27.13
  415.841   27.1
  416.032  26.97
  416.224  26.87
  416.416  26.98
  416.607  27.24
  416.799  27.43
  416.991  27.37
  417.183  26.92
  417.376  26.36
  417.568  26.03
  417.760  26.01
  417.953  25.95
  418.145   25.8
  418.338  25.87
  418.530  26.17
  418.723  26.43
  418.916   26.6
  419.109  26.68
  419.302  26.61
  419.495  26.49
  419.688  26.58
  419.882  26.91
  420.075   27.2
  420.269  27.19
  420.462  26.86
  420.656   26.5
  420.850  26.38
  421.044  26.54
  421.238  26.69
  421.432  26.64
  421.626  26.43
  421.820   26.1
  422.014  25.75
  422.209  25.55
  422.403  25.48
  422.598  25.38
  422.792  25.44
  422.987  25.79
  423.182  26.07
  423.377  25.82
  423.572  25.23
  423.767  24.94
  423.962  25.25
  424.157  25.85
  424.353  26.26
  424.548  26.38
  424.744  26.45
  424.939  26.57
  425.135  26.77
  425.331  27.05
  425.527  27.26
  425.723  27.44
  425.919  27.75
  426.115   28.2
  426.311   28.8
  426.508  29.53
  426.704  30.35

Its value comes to 0.10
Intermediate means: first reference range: 31.7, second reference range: 27.1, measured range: 28.4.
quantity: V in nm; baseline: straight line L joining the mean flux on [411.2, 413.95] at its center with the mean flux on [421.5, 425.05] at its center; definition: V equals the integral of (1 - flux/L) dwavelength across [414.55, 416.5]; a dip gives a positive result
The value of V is 0.112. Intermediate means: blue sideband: 29.7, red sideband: 25.8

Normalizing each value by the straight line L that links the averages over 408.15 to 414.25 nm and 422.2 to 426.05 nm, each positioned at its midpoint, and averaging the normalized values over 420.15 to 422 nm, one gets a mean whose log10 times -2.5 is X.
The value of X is 0.04 mag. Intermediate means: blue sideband 31.6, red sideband 26.2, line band 26.6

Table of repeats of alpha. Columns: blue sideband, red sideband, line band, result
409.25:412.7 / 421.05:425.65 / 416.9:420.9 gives 0.215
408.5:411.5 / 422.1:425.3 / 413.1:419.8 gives 0.598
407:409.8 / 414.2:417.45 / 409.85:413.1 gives 0.194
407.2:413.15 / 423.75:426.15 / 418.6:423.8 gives 0.390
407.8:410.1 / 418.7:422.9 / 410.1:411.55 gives 0.106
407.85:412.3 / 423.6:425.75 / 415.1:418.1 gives 0.334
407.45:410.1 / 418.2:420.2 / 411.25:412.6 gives 0.104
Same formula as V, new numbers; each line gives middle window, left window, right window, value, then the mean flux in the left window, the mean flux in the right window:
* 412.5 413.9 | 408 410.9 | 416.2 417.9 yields 0.07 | 34.1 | 26.8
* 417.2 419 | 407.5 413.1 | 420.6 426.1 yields 0.18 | 33.1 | 26.2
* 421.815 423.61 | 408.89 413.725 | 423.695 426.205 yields 0.11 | 31.3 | 26.6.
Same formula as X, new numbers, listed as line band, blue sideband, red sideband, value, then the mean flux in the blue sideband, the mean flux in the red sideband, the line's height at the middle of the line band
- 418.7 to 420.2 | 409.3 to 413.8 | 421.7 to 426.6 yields 0.06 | 30.9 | 26.4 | 28.1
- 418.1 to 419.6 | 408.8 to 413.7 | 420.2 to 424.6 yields 0.05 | 31.4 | 26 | 27.7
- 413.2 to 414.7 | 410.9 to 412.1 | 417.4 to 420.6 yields 0.07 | 31.1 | 26.5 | 29.6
